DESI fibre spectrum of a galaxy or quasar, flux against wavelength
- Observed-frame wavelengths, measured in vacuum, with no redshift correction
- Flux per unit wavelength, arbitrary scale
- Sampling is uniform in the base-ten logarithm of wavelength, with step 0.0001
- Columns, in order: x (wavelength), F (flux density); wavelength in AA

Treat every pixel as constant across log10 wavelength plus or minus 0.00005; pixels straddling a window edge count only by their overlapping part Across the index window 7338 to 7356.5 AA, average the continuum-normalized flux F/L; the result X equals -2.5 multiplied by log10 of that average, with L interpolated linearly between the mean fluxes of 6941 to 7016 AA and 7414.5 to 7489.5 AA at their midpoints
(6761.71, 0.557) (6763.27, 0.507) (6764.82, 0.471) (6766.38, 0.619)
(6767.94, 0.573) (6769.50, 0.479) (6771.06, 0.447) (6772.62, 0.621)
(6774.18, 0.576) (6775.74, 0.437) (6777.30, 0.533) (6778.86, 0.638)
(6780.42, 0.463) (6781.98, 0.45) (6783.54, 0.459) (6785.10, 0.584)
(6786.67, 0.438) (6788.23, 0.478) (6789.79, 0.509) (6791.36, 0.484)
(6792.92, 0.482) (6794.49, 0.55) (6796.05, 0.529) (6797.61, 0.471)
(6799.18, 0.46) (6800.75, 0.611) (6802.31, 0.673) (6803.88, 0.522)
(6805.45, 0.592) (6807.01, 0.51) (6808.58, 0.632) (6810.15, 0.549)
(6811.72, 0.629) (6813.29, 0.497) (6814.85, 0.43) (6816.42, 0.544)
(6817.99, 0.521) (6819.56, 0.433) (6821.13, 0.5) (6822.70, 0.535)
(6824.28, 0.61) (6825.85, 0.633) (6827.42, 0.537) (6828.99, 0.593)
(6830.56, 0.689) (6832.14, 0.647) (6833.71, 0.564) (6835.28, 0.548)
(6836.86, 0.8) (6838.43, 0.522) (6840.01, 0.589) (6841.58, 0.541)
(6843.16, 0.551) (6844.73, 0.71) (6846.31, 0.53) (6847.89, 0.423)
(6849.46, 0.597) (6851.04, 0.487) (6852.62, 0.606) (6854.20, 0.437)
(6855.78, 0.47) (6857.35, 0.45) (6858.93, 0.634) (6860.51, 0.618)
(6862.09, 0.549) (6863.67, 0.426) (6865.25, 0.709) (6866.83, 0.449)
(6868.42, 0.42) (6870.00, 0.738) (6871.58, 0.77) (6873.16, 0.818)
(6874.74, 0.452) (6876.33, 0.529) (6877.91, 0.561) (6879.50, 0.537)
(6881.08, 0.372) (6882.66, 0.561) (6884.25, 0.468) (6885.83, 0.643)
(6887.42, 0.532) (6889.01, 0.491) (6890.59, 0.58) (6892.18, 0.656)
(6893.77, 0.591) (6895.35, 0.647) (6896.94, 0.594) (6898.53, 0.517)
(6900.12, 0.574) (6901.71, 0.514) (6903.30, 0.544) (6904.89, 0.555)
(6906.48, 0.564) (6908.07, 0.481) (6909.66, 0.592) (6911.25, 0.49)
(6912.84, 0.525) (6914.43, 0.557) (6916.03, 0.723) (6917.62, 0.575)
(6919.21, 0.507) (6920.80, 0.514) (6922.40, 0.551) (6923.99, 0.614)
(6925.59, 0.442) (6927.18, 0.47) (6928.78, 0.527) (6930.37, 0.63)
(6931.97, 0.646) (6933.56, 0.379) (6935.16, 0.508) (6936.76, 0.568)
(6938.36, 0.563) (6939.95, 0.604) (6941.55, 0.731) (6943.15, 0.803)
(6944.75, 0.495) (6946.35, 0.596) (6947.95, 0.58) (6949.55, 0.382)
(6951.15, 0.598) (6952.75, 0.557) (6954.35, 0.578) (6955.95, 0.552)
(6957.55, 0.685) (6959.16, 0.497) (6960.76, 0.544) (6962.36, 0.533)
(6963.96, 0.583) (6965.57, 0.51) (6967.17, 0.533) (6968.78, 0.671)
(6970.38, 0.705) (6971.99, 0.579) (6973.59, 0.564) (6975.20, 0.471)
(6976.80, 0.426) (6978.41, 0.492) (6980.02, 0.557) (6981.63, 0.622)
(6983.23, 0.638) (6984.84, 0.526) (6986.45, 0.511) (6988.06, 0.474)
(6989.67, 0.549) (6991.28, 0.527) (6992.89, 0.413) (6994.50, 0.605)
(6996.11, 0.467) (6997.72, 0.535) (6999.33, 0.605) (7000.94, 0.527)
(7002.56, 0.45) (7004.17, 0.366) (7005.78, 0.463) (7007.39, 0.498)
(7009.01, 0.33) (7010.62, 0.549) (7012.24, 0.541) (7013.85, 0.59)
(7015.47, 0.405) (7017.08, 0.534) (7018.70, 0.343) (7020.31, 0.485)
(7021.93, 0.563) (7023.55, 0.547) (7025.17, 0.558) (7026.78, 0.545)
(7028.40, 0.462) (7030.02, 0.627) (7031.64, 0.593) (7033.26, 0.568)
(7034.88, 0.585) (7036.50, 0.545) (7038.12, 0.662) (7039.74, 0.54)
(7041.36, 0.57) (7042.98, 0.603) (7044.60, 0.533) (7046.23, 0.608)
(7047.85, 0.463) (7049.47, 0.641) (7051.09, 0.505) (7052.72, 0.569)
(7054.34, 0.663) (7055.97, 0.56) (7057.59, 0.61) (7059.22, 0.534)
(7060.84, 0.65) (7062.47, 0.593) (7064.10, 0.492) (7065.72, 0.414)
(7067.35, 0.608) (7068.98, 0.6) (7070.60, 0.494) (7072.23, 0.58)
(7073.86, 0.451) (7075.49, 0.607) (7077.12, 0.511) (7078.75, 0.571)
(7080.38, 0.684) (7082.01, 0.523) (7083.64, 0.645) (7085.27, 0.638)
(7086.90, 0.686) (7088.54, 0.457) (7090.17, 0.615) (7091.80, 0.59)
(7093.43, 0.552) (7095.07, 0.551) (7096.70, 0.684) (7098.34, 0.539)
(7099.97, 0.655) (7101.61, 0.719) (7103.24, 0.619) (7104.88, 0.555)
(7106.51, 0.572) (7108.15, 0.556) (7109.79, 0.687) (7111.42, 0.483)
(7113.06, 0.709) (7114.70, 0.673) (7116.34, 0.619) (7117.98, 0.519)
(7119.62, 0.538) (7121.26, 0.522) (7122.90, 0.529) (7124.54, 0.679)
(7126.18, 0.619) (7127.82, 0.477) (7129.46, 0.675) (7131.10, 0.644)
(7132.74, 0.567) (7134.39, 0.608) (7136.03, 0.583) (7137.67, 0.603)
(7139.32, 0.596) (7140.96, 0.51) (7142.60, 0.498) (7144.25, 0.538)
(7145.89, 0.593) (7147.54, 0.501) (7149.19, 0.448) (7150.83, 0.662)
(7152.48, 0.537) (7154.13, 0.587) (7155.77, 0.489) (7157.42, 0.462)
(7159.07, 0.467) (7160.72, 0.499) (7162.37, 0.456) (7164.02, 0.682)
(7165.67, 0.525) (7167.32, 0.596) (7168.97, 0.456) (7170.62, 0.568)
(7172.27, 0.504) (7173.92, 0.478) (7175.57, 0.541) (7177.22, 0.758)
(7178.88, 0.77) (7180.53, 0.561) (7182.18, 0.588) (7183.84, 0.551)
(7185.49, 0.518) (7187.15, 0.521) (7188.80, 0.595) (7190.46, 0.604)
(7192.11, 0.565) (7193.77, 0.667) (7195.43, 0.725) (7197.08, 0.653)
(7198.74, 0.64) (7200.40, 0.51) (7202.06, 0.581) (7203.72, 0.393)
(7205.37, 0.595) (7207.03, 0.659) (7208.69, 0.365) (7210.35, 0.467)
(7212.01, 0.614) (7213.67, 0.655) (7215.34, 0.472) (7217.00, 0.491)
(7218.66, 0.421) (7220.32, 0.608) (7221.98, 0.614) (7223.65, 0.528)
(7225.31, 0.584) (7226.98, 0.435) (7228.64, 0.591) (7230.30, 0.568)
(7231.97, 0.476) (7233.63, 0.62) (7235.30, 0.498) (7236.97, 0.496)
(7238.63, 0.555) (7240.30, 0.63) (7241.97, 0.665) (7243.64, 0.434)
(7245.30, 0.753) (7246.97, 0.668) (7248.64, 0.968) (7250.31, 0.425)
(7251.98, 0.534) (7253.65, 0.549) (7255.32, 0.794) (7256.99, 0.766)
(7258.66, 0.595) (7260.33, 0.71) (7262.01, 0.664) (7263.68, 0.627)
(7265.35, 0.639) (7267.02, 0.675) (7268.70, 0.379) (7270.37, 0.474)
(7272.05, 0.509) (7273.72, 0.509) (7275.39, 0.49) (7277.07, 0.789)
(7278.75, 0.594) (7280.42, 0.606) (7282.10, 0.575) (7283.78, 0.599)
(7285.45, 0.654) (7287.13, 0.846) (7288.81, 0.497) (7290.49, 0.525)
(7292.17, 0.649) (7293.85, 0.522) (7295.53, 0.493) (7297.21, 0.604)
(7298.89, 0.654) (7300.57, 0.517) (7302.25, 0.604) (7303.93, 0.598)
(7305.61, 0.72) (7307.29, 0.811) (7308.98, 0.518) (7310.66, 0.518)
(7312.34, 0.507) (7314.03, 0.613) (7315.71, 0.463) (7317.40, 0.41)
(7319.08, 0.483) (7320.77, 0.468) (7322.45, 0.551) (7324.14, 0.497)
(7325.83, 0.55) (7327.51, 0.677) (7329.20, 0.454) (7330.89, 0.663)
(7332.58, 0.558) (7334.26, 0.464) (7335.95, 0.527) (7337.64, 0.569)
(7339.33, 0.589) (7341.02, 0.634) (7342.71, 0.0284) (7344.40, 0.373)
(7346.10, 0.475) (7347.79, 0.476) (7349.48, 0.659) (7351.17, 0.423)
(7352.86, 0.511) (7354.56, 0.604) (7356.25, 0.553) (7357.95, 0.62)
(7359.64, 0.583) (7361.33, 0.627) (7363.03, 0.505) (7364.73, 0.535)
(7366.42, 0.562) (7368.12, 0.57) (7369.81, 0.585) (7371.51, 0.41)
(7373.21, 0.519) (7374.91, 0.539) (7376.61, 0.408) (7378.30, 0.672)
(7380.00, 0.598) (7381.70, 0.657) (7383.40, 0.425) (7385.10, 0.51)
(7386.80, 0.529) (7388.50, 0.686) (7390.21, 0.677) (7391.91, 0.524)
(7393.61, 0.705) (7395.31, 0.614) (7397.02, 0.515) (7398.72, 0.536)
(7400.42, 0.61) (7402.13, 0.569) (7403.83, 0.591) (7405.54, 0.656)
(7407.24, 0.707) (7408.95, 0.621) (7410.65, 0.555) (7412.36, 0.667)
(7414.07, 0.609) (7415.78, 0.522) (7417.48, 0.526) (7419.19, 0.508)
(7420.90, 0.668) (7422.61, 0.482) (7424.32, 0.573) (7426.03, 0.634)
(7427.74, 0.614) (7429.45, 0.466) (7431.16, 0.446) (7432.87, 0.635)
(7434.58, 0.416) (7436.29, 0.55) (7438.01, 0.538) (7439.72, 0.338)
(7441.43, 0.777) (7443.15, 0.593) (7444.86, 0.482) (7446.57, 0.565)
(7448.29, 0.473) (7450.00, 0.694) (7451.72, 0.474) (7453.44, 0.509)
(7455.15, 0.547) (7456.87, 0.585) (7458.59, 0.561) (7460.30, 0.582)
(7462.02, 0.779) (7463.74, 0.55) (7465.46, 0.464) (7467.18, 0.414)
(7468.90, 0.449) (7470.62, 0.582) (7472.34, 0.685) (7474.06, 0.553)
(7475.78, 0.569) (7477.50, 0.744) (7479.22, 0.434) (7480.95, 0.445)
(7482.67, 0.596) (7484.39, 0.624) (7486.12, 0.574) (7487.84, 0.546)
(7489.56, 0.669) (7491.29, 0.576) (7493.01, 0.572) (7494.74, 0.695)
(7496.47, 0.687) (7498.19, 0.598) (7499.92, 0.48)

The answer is 0.14 mag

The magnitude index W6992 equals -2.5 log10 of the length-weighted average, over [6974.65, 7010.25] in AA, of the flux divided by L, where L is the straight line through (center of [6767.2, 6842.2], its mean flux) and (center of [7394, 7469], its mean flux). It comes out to 0.096 mag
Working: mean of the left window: 0.544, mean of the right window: 0.562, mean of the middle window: 0.503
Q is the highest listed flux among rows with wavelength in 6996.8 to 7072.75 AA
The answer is 0.663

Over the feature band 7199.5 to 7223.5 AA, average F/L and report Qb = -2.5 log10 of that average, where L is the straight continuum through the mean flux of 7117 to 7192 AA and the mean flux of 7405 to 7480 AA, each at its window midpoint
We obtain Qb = 0.06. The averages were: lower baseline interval 0.561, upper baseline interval 0.563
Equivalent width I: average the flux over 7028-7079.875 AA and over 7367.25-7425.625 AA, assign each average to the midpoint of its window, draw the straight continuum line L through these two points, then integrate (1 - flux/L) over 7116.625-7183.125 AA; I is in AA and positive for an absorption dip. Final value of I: 0.7 AA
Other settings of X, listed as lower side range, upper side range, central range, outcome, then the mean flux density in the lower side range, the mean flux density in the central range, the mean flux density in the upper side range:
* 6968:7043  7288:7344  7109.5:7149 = -0.08 mag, 0.531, 0.578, 0.542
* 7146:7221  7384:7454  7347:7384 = 0.04 mag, 0.556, 0.548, 0.569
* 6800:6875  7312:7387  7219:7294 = -0.12 mag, 0.57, 0.597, 0.525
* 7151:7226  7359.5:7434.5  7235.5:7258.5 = -0.12 mag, 0.559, 0.629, 0.57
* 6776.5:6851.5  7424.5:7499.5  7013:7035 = 0.05 mag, 0.548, 0.527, 0.564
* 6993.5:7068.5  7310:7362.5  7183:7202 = -0.13 mag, 0.537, 0.595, 0.52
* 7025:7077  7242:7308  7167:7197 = 0.01 mag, 0.563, 0.589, 0.616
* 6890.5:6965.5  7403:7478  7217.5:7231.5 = 0.05 mag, 0.563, 0.541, 0.566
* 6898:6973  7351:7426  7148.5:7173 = 0.07 mag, 0.563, 0.53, 0.572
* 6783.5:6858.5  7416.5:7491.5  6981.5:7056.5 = 0.03 mag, 0.546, 0.532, 0.556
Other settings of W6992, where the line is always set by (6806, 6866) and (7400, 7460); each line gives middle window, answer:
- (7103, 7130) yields -0.051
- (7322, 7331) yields 0.011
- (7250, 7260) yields -0.115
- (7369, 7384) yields 0.054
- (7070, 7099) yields -0.030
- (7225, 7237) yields 0.058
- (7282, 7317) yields -0.055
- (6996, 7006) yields 0.145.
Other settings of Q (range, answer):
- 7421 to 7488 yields 0.779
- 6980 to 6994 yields 0.638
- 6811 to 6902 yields 0.818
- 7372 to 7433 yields 0.707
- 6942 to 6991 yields 0.803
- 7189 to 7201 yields 0.725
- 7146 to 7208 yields 0.77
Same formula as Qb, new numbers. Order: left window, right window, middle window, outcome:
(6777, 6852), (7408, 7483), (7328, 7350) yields 0.12 mag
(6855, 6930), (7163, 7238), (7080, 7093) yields -0.08 mag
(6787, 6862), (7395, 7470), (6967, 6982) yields -0.02 mag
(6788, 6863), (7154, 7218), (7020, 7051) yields -0.01 mag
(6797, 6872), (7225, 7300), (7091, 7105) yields -0.05 mag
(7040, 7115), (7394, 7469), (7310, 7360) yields 0.10 mag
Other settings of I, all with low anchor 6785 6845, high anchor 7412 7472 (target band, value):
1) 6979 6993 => 0.3 AA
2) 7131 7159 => 0.1 AA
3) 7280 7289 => -1.4 AA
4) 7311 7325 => 1.3 AA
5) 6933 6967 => -0.7 AA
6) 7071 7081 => -0.2 AA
